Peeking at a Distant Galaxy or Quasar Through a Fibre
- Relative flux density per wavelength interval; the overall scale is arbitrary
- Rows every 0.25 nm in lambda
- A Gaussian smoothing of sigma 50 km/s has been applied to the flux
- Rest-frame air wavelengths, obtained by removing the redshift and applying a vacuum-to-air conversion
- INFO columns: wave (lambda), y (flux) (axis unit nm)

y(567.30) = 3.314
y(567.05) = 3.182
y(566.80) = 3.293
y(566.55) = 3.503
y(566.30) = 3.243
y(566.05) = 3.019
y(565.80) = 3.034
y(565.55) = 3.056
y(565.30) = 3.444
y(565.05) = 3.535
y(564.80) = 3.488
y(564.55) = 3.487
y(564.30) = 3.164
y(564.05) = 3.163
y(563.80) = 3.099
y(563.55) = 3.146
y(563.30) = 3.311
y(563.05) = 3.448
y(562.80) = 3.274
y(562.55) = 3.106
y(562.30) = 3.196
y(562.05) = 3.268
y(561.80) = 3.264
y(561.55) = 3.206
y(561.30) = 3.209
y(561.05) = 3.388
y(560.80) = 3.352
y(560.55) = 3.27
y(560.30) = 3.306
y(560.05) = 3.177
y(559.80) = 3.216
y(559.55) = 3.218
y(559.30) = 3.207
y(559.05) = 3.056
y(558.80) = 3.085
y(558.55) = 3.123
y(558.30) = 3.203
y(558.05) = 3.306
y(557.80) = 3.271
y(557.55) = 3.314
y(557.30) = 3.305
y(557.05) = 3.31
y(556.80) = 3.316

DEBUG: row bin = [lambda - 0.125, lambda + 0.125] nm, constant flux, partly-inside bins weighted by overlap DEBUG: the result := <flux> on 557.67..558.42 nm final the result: 3.26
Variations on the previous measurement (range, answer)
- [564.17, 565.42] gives 3.42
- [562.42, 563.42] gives 3.28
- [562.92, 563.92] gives 3.25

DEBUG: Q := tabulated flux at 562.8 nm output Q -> 3.274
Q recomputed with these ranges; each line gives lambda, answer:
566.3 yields 3.243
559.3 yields 3.207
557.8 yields 3.271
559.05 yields 3.056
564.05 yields 3.163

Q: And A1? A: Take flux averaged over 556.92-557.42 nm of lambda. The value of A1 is 3.31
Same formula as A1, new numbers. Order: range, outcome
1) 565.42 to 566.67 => 3.17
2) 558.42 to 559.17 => 3.09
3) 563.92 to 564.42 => 3.16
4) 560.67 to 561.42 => 3.32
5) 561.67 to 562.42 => 3.24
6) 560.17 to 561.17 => 3.33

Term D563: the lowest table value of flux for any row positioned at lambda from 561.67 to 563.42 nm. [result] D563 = 3.106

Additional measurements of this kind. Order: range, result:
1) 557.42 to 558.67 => 3.123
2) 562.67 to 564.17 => 3.099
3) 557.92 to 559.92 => 3.056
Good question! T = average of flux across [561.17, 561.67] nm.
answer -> 3.21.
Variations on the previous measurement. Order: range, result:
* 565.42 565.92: 3.05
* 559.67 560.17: 3.2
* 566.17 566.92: 3.34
